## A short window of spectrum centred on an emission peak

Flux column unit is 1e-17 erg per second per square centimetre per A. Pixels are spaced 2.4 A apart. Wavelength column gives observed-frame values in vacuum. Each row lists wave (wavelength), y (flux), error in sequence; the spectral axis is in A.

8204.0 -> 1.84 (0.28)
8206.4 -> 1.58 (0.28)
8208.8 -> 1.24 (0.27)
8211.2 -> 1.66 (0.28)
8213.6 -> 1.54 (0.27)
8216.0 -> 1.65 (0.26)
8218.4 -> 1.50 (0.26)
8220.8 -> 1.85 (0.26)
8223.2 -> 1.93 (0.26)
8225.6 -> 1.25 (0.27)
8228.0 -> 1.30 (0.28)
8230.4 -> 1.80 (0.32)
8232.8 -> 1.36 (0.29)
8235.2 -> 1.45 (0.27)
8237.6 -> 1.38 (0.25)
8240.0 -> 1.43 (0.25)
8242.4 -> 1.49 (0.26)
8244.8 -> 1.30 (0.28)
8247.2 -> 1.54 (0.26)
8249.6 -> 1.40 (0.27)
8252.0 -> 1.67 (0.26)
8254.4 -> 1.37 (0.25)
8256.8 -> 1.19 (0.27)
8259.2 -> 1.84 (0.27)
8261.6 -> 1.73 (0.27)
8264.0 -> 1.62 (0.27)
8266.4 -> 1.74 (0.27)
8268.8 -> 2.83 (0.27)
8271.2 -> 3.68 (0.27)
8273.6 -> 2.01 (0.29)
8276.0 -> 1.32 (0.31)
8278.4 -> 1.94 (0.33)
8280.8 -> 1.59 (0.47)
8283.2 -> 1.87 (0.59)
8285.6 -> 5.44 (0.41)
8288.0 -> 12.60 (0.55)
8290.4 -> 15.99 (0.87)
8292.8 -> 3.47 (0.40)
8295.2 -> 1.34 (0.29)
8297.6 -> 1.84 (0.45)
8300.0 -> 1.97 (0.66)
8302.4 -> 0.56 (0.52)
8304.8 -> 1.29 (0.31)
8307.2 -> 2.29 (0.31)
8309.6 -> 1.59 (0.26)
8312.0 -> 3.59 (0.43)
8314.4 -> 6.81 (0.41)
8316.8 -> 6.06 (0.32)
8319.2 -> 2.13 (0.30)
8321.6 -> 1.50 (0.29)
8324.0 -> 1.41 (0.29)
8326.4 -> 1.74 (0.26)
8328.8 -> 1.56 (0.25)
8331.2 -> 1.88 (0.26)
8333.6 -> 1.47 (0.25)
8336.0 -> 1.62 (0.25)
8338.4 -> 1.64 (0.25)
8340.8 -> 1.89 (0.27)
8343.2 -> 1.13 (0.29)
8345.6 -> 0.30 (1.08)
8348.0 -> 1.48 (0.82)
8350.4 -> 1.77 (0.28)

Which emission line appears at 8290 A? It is H-alpha 6563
